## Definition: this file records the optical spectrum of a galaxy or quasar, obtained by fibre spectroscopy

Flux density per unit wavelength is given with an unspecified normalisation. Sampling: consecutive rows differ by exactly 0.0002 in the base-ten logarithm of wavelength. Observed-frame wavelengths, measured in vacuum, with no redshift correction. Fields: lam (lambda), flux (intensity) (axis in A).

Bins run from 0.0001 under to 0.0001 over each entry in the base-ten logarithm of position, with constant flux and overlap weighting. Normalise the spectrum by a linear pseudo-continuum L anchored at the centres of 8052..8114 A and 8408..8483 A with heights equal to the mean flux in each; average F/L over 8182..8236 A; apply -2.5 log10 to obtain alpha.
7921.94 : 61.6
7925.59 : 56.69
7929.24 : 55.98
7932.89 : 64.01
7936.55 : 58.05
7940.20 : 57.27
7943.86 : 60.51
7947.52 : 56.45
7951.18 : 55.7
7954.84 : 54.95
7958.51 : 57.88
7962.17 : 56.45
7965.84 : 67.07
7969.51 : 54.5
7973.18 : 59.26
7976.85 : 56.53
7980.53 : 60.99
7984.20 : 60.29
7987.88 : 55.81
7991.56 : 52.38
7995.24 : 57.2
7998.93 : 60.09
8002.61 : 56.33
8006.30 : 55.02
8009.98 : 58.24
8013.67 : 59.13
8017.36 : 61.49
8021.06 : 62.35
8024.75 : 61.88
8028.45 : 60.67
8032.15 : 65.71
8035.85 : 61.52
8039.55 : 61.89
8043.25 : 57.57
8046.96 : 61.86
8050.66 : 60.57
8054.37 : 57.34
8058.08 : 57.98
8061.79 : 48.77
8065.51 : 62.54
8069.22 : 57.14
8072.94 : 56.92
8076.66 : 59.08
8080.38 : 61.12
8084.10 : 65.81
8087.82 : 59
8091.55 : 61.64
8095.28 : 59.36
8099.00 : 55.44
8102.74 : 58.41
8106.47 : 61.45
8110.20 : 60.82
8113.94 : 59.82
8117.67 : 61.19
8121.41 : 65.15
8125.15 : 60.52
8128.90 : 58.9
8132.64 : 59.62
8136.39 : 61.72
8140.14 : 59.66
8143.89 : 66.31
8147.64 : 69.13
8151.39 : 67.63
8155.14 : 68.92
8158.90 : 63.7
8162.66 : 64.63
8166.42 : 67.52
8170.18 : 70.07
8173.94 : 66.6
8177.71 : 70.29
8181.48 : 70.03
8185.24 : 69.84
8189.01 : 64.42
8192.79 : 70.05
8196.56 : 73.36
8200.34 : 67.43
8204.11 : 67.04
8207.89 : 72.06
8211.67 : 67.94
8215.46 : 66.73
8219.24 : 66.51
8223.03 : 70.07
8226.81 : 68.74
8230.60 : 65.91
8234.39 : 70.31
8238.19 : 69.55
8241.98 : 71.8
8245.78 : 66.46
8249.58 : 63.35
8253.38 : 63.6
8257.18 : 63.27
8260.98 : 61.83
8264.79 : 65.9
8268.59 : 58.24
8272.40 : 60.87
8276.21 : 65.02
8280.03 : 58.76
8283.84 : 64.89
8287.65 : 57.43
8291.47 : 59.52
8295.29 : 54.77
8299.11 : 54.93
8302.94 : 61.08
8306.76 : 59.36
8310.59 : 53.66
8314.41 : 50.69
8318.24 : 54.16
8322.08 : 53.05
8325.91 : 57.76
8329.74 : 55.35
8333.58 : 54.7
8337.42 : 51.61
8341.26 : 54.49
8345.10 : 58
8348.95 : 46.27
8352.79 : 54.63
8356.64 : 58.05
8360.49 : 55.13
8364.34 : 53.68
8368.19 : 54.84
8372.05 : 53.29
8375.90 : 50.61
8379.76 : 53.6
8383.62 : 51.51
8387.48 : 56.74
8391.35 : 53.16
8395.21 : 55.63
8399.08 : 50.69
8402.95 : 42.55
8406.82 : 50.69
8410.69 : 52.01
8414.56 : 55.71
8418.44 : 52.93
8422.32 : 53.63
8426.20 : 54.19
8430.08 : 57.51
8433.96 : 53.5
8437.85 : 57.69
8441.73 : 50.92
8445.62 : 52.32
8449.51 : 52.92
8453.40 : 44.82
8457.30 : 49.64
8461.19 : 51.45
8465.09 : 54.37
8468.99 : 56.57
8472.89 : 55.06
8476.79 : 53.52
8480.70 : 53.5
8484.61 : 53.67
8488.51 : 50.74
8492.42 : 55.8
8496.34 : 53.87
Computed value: -0.20 mag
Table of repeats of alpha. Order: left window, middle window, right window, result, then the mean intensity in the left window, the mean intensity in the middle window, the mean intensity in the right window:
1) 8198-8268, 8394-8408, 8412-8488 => 0.141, 67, 49.5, 53.3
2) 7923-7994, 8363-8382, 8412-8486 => 0.018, 58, 53.2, 53.3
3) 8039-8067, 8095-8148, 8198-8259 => 0.017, 58.4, 61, 67.6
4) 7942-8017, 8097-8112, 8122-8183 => 0.074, 57.8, 59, 65.3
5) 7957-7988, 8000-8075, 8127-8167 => 0.030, 58.9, 59.3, 64.2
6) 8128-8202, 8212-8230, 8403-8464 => -0.070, 66.6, 67.9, 52.4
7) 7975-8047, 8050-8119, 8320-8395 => -0.018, 59.3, 59.1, 54.1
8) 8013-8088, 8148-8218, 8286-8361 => -0.182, 60.1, 68.2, 55.2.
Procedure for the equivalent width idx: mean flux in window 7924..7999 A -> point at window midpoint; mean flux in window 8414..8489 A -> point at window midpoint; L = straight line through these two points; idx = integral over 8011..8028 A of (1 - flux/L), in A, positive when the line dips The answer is -1.1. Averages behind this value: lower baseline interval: 58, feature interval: 61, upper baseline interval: 53.2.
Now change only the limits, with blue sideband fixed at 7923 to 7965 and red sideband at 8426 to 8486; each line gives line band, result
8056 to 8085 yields -0.9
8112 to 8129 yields -1.5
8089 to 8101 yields -0.5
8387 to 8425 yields 1.0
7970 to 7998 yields 0.1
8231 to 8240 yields -2.3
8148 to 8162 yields -2.7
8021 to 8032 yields -1.0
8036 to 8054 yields -1.0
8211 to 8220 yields -1.9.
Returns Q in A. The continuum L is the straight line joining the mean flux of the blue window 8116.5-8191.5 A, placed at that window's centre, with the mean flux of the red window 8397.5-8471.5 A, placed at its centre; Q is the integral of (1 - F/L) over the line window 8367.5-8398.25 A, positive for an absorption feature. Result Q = 0.69 A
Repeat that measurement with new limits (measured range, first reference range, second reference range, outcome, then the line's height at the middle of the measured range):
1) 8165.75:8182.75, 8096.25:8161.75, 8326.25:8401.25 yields -2.3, 60.6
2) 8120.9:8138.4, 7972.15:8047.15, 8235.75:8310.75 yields -0.1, 60.5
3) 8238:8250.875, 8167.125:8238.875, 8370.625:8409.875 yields -0.5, 65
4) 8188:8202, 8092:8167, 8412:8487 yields -2.0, 60.5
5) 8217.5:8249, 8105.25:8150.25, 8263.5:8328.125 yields -4.7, 59.6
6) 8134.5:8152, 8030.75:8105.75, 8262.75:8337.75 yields -1.7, 58.9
